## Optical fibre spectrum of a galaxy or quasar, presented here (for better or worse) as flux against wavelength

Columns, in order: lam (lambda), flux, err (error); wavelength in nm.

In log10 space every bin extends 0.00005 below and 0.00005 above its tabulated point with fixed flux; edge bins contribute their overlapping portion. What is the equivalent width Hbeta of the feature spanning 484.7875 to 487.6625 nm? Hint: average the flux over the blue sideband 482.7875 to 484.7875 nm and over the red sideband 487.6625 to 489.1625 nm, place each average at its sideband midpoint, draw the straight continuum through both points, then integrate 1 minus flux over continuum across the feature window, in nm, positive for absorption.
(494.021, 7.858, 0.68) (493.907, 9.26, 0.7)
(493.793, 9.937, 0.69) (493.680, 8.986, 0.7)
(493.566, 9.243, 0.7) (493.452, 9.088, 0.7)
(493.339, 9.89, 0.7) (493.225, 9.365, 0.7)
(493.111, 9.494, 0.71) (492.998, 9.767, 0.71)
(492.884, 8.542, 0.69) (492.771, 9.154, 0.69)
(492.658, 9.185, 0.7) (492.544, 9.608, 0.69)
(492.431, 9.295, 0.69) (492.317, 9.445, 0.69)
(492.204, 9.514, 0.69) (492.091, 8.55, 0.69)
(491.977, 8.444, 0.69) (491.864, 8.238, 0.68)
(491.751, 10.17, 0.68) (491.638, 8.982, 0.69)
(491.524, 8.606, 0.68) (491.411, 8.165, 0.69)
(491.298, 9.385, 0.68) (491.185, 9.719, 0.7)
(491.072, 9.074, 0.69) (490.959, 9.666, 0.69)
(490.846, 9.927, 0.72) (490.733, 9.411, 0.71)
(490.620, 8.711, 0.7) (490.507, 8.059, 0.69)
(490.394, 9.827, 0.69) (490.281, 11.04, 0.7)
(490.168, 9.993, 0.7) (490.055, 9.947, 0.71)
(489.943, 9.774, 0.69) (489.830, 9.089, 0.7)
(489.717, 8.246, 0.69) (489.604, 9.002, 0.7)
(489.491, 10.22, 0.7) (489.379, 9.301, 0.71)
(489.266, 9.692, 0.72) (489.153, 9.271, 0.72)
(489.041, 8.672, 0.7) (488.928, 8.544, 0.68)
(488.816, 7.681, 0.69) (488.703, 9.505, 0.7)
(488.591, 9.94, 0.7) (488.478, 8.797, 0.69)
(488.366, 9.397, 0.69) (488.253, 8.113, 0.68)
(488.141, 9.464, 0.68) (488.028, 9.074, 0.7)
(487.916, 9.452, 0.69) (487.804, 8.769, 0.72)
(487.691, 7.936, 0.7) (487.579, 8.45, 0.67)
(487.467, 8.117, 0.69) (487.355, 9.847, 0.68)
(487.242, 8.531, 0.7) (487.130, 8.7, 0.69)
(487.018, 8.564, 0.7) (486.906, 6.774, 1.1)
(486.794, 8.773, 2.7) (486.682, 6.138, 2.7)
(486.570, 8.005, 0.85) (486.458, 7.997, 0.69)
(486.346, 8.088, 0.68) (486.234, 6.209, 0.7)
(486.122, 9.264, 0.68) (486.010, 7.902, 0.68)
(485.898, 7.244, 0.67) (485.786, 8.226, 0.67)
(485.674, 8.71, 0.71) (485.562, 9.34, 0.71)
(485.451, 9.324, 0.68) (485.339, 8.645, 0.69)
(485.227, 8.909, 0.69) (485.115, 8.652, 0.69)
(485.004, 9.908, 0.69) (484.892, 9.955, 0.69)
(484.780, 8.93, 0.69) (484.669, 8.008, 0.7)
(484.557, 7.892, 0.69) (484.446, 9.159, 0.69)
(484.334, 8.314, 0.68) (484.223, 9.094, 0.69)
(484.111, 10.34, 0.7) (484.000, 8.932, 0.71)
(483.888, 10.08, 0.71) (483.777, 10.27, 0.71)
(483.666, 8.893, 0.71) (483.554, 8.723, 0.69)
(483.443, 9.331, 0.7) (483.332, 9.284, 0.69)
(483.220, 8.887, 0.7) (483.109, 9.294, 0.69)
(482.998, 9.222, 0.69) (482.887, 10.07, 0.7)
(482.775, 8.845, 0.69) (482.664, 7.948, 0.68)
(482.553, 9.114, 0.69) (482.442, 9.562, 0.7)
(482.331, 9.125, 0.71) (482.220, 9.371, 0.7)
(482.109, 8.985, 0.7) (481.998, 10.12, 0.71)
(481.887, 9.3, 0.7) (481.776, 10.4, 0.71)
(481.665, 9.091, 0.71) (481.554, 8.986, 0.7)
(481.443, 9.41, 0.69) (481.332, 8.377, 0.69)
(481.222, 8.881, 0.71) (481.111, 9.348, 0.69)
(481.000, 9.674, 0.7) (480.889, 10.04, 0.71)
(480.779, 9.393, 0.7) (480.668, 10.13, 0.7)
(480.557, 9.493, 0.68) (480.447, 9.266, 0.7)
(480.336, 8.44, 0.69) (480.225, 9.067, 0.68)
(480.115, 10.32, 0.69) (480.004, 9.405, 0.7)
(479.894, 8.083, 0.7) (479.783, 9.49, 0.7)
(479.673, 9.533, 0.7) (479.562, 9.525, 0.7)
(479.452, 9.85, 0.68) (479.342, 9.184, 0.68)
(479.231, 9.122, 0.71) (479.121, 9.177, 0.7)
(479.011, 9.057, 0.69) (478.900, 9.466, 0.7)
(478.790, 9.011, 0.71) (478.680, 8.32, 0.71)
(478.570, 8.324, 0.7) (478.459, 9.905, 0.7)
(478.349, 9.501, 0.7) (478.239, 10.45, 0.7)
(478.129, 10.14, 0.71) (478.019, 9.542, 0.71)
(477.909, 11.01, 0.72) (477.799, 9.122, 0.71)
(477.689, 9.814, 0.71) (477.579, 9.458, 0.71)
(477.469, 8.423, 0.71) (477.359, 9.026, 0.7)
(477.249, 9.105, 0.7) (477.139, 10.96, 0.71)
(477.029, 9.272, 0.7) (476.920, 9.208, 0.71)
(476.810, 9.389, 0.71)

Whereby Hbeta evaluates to 0.19 nm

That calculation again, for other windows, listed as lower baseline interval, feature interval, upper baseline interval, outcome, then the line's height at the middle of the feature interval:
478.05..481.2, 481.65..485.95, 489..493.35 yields 0.105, 9.35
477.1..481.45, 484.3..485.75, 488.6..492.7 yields 0.063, 9.31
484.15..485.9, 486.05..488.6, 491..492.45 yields 0.138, 8.9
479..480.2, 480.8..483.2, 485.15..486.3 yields -0.086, 8.97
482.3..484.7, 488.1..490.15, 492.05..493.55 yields 0.016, 9.23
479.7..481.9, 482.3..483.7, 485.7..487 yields -0.065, 8.7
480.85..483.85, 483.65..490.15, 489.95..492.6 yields 0.344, 9.29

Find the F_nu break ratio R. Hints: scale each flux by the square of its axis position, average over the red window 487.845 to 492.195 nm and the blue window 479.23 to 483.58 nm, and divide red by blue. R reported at 1.0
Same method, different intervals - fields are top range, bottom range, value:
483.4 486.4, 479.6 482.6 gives 0.96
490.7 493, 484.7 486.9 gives 1.12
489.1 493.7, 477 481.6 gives 1.04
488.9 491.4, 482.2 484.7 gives 1.06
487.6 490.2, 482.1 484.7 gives 1.02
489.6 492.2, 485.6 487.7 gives 1.16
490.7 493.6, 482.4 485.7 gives 1.05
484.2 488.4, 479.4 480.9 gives 0.93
